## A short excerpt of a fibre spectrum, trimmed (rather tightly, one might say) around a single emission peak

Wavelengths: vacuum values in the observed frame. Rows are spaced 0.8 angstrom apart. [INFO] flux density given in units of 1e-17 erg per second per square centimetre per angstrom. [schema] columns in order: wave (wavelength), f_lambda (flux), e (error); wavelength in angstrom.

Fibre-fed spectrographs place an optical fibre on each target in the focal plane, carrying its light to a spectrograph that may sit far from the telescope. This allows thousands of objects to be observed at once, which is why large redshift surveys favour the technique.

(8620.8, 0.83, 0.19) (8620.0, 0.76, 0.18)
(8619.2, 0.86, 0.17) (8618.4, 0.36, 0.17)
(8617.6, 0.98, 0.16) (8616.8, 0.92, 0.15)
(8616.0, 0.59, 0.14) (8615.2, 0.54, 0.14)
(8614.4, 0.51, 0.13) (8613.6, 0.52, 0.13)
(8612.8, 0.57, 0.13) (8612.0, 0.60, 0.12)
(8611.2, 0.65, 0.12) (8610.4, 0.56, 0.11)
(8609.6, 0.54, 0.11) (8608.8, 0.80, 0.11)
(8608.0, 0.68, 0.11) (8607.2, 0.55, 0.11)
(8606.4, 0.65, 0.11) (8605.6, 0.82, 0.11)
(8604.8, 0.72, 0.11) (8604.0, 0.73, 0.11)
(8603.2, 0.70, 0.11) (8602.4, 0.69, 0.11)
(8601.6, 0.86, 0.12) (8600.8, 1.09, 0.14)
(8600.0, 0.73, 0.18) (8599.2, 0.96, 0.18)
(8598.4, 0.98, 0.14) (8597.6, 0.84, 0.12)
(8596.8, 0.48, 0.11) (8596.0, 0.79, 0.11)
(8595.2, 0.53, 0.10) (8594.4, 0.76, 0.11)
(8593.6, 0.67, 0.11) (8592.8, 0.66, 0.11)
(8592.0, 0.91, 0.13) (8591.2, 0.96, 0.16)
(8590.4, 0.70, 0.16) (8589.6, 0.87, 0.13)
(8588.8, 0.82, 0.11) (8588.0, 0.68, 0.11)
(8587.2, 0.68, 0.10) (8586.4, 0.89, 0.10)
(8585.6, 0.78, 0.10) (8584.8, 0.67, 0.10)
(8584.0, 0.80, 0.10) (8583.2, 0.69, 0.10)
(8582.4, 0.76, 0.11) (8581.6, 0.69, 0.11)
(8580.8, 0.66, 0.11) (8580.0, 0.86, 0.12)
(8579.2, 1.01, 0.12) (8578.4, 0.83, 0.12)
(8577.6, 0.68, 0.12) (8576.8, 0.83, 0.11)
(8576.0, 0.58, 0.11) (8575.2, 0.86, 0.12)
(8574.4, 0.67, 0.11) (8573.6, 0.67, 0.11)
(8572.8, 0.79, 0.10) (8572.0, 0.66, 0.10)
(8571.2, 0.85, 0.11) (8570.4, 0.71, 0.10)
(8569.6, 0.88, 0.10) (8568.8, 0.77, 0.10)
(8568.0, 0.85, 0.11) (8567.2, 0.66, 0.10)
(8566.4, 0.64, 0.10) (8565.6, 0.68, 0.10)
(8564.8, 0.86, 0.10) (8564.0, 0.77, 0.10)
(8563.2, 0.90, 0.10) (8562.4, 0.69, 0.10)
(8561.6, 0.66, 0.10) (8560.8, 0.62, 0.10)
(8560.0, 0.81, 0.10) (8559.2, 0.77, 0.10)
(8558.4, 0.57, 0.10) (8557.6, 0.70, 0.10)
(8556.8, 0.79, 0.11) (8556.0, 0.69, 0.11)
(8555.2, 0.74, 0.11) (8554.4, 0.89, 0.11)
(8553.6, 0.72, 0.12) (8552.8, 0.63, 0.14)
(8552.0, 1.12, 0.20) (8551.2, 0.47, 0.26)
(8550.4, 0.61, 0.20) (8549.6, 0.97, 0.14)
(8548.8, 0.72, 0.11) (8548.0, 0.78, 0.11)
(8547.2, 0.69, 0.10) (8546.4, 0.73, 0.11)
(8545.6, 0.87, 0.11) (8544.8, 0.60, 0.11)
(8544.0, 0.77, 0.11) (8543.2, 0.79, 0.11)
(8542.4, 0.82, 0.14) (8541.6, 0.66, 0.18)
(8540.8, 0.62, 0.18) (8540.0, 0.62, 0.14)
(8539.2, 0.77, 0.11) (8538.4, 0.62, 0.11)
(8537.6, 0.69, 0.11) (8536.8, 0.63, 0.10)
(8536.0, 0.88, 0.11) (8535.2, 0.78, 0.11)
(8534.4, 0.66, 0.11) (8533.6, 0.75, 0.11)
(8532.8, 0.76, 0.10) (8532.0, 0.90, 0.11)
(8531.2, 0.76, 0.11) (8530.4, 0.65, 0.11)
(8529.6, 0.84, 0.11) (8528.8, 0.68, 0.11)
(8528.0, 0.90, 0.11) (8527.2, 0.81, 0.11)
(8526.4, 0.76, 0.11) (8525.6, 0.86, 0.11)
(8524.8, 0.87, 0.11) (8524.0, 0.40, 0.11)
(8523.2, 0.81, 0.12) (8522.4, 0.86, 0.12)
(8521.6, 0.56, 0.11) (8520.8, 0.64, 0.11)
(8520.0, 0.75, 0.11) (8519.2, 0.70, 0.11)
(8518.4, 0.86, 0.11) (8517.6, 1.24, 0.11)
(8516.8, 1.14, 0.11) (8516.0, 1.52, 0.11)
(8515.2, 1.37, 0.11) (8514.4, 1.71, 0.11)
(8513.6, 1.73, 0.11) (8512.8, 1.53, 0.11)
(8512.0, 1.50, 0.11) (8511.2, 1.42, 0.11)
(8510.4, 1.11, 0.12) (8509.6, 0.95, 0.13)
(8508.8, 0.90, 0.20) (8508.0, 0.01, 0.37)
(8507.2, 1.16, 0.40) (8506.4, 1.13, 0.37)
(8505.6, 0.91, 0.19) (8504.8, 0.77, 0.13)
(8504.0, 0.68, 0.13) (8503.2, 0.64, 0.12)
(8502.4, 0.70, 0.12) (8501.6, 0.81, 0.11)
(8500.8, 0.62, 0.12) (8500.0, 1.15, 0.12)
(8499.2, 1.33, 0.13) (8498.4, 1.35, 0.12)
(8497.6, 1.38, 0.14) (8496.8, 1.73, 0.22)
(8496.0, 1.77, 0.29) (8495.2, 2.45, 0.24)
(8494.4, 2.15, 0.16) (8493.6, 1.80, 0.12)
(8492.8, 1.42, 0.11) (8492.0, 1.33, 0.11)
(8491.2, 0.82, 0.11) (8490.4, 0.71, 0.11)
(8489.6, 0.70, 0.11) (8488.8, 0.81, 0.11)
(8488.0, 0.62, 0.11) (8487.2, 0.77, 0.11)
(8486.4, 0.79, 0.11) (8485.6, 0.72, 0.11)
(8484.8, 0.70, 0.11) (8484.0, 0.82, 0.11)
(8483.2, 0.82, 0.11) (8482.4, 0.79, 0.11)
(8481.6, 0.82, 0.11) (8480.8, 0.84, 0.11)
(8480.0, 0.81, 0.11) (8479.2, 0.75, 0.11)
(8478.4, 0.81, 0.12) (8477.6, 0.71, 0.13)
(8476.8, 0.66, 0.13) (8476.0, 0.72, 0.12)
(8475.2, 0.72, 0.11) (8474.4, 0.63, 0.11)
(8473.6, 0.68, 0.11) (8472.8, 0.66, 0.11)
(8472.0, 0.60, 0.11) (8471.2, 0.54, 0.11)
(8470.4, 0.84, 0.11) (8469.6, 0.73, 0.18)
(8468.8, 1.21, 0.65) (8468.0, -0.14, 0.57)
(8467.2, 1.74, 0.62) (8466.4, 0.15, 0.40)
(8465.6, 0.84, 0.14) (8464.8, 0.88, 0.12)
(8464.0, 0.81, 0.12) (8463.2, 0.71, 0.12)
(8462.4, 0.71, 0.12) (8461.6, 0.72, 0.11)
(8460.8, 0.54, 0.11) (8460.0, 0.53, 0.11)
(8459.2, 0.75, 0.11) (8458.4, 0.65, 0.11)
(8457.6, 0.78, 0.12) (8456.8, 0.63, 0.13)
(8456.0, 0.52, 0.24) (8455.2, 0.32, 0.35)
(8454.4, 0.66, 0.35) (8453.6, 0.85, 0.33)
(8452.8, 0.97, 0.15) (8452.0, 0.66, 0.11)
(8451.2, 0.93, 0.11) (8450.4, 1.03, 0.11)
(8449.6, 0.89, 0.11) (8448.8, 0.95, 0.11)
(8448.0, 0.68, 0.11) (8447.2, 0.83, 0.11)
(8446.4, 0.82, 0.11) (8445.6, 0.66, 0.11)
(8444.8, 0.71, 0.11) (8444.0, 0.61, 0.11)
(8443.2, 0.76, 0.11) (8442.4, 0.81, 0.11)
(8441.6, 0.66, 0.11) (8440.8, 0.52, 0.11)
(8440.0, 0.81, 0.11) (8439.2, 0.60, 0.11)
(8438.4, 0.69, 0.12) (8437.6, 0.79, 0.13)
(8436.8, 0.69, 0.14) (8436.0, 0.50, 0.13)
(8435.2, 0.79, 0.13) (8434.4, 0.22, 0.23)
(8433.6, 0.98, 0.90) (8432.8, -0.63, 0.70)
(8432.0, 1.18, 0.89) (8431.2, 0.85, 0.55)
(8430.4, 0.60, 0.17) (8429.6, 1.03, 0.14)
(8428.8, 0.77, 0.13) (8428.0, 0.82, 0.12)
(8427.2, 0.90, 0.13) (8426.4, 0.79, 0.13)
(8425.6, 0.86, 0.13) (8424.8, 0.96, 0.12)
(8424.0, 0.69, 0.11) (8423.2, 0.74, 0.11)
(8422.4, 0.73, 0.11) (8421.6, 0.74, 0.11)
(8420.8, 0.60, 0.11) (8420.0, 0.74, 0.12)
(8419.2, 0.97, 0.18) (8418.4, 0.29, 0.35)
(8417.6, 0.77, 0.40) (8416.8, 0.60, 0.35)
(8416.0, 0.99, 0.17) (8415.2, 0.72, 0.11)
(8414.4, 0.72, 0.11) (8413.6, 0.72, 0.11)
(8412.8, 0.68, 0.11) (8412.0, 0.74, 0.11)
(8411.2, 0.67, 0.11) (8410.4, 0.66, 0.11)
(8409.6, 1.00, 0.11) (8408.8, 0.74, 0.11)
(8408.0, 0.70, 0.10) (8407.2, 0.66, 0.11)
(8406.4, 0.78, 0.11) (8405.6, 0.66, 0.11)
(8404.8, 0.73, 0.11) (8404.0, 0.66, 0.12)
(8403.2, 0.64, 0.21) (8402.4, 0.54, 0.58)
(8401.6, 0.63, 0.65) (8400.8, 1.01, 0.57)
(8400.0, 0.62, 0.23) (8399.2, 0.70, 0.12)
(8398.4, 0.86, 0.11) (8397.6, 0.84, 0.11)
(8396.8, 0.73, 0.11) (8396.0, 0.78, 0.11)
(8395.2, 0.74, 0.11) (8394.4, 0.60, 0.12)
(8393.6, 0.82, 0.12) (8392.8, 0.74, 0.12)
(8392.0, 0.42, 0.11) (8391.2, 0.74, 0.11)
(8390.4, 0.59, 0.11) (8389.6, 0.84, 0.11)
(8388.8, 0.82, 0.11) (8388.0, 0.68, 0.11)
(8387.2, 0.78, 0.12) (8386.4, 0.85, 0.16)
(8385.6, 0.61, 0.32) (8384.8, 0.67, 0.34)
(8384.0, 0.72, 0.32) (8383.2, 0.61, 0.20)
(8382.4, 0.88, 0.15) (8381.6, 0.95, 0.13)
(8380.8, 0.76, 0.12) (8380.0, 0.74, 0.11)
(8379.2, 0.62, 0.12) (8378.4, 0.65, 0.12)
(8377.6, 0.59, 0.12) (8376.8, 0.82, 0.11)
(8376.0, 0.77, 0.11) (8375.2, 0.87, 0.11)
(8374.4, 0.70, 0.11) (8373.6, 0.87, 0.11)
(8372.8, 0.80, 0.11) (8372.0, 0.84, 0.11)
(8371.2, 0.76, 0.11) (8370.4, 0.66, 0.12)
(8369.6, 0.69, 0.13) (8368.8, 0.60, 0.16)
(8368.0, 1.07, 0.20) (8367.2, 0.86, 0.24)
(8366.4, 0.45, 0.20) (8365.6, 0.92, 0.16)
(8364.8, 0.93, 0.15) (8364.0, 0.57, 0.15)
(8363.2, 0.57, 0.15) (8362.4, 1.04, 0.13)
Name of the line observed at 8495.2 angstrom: [S II]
